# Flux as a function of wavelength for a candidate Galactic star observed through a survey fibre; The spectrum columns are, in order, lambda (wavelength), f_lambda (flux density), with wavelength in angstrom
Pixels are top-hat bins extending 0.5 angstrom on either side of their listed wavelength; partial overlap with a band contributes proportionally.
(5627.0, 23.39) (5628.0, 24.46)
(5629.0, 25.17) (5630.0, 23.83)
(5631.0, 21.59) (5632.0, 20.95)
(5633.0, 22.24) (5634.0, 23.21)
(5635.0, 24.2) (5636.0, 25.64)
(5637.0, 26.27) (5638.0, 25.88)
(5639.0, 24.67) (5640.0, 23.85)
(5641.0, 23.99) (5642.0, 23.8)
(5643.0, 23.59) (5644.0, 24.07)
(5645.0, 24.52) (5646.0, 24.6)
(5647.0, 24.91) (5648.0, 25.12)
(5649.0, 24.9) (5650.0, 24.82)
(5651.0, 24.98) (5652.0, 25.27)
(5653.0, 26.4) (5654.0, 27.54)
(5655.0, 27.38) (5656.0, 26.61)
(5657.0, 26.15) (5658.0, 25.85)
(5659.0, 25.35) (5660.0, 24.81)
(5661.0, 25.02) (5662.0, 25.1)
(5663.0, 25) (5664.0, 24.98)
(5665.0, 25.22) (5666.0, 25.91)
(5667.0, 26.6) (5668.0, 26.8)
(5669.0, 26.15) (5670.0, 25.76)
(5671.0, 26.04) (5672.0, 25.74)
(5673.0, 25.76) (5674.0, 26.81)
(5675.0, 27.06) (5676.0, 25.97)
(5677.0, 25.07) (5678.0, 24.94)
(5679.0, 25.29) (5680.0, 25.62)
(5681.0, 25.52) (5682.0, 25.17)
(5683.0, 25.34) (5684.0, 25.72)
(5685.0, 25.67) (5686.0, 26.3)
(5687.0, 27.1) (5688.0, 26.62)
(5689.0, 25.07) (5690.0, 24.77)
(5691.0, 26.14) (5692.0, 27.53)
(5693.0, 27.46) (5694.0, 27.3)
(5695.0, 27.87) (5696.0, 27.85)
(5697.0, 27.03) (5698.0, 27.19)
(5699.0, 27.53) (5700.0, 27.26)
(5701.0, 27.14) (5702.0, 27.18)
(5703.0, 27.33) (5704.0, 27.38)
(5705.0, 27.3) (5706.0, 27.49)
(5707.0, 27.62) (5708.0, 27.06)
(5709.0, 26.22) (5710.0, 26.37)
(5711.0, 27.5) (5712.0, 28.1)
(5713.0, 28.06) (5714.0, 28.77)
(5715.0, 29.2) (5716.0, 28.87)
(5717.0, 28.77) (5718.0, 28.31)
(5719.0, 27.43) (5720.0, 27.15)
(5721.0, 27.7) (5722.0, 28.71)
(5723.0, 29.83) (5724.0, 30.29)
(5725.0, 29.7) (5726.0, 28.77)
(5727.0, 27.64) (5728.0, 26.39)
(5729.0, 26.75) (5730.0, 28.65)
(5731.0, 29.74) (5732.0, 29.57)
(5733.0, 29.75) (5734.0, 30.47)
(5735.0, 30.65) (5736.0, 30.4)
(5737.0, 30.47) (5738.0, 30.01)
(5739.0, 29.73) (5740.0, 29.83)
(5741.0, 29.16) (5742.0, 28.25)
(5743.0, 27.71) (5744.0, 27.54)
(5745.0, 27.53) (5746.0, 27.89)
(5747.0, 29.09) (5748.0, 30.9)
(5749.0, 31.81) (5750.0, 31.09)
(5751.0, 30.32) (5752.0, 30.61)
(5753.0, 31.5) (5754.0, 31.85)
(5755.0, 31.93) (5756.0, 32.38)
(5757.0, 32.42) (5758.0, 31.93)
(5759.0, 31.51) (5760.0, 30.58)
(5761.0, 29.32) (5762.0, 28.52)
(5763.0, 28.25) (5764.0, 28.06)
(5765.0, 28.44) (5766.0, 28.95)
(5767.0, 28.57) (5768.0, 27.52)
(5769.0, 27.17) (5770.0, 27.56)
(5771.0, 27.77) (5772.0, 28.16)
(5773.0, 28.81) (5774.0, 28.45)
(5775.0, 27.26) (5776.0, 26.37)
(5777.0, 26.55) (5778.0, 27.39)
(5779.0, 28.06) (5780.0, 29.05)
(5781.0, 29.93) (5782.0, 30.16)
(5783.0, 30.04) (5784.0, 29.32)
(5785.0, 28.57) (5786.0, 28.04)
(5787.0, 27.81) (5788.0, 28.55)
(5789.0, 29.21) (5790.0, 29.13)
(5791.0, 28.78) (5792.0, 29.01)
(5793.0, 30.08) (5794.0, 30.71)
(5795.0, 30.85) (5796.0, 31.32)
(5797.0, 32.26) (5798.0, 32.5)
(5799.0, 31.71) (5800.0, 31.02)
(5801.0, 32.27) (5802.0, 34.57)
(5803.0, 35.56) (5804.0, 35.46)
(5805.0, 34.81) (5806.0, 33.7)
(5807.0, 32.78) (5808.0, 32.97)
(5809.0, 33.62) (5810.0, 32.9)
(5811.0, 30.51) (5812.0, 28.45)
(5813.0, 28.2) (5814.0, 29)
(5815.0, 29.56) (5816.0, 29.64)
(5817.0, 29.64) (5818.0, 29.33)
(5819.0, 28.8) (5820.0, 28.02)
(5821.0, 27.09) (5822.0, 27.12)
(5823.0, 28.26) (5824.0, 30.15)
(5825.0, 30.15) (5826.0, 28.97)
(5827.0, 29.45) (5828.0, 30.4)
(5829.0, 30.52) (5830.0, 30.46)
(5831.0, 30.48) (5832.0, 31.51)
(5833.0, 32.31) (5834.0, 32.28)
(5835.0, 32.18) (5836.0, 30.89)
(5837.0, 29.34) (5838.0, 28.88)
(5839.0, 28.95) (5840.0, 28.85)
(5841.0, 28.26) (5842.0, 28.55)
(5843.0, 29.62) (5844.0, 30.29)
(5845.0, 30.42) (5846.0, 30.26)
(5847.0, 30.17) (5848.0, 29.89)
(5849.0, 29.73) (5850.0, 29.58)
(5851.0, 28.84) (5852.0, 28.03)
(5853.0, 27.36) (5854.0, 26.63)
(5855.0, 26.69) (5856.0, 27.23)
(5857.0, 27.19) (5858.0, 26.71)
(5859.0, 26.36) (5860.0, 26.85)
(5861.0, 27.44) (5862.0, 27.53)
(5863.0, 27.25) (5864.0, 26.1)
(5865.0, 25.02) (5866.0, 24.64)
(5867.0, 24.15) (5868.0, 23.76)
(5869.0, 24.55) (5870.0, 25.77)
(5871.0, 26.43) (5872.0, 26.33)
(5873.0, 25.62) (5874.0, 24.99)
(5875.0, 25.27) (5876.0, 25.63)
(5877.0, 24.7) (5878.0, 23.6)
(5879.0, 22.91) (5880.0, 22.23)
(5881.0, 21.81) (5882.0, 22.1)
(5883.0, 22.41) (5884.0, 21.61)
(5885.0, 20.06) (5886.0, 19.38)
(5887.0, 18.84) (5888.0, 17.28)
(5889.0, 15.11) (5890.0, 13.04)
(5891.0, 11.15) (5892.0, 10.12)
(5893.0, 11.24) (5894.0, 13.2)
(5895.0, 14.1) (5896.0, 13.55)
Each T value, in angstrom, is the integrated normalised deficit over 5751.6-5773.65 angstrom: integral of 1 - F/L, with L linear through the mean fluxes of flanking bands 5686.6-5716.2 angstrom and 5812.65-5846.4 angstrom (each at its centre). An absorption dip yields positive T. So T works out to -0.9 angstrom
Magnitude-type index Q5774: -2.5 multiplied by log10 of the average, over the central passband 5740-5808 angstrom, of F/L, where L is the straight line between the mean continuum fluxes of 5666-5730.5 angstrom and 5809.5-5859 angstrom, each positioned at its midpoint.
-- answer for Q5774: -0.06 mag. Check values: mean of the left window 27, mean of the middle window 29.9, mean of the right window 29.3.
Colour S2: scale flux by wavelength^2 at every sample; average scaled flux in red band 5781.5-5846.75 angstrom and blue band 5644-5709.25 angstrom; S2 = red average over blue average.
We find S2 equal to 1.2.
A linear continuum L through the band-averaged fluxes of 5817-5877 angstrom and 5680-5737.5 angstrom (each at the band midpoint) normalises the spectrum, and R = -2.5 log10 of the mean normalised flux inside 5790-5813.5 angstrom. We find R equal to -0.14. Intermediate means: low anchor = 27.7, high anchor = 28.2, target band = 31.9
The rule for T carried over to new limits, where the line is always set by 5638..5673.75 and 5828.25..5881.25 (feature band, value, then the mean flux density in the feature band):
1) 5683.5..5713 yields -1.26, 27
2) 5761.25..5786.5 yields -1.51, 28.3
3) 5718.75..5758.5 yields -4.98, 29.6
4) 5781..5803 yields -2.85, 30.4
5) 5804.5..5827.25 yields -2.49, 30.1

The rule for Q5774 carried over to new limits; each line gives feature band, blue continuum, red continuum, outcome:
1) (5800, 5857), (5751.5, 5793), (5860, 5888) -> -0.15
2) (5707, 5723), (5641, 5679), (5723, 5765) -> 0.01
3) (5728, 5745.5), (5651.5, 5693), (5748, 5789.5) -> -0.04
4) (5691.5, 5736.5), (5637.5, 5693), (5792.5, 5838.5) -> -0.03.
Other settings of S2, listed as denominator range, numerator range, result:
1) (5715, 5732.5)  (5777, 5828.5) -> 1.09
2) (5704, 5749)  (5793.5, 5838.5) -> 1.11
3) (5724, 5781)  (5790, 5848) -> 1.07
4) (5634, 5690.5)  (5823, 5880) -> 1.17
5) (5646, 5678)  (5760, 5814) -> 1.21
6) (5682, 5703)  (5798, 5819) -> 1.24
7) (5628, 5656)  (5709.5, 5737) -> 1.20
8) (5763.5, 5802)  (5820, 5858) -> 1.03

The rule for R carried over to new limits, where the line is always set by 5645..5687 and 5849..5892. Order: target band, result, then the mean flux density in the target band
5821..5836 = -0.24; 30.2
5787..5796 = -0.20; 29.5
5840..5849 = -0.22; 29.6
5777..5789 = -0.17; 28.7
